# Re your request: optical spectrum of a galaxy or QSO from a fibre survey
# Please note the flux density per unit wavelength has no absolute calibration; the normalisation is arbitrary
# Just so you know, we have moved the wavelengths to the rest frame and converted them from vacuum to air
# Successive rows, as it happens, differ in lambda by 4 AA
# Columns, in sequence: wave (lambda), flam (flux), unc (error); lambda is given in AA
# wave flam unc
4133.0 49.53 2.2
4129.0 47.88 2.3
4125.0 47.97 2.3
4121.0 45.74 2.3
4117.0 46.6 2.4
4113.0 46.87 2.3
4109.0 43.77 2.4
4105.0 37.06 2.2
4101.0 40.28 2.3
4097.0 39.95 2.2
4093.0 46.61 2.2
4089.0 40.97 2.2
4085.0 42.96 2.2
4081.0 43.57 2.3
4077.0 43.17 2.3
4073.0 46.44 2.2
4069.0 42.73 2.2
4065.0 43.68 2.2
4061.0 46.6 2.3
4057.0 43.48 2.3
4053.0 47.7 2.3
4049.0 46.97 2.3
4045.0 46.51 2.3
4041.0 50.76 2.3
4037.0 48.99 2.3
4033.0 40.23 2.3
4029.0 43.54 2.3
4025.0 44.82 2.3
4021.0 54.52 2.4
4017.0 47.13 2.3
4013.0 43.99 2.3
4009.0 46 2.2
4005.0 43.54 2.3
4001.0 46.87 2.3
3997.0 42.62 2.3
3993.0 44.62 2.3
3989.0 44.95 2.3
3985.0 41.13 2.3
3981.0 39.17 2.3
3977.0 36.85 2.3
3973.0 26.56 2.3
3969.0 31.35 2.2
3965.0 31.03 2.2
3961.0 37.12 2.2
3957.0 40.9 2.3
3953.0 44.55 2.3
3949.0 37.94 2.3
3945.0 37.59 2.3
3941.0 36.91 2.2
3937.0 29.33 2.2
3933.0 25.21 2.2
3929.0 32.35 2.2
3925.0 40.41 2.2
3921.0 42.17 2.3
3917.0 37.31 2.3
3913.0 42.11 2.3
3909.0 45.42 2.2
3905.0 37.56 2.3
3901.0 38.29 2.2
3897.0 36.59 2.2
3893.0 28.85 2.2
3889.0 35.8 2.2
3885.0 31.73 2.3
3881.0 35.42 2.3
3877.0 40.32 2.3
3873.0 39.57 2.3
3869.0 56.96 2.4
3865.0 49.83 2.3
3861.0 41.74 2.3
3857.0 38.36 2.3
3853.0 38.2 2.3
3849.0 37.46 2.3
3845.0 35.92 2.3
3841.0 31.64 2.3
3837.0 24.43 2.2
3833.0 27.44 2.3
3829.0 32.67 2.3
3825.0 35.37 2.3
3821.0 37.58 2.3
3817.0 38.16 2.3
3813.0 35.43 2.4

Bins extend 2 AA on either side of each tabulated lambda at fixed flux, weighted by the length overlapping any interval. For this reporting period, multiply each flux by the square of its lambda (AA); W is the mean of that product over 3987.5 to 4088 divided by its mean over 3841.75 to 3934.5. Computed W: 1.27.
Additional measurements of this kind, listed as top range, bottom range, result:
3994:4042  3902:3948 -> 1.30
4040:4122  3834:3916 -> 1.29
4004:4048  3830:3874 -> 1.33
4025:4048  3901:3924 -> 1.20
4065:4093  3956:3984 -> 1.32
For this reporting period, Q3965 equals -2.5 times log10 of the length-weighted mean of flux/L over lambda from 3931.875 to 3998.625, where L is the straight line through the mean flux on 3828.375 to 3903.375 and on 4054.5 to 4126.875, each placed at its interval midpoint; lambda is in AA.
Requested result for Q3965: 0.084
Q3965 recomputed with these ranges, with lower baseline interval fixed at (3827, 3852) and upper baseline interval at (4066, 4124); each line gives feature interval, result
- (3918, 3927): -0.15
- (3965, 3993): 0.04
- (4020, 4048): -0.15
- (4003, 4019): -0.14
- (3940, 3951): -0.03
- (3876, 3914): -0.08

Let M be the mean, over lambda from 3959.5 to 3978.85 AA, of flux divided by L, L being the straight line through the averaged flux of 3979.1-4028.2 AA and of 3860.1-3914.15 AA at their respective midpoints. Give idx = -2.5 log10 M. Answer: 0.32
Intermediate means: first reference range 39.9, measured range 32.4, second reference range 44.9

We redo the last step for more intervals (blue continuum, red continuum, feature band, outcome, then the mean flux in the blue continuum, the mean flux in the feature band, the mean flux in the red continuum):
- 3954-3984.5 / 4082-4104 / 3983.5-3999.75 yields -0.190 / 35.3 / 43.6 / 42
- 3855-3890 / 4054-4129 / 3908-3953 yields 0.133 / 41.2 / 37.1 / 44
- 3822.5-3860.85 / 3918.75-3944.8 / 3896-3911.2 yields -0.154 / 33.9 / 39.7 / 34.6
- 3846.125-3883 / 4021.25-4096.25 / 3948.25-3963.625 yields 0.090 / 41.8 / 39.9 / 45.1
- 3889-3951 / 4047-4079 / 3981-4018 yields -0.073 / 36.5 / 44.2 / 45.1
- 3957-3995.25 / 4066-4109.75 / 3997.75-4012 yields -0.170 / 37.2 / 45.1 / 42.5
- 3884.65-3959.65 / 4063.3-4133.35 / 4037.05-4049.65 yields -0.156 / 37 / 48.3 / 44.1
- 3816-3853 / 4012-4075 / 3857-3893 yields -0.132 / 33.5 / 40.6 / 46.2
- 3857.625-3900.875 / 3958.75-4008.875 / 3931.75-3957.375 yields 0.092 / 39.6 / 36.1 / 39.1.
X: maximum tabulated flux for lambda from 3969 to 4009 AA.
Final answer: 46.87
